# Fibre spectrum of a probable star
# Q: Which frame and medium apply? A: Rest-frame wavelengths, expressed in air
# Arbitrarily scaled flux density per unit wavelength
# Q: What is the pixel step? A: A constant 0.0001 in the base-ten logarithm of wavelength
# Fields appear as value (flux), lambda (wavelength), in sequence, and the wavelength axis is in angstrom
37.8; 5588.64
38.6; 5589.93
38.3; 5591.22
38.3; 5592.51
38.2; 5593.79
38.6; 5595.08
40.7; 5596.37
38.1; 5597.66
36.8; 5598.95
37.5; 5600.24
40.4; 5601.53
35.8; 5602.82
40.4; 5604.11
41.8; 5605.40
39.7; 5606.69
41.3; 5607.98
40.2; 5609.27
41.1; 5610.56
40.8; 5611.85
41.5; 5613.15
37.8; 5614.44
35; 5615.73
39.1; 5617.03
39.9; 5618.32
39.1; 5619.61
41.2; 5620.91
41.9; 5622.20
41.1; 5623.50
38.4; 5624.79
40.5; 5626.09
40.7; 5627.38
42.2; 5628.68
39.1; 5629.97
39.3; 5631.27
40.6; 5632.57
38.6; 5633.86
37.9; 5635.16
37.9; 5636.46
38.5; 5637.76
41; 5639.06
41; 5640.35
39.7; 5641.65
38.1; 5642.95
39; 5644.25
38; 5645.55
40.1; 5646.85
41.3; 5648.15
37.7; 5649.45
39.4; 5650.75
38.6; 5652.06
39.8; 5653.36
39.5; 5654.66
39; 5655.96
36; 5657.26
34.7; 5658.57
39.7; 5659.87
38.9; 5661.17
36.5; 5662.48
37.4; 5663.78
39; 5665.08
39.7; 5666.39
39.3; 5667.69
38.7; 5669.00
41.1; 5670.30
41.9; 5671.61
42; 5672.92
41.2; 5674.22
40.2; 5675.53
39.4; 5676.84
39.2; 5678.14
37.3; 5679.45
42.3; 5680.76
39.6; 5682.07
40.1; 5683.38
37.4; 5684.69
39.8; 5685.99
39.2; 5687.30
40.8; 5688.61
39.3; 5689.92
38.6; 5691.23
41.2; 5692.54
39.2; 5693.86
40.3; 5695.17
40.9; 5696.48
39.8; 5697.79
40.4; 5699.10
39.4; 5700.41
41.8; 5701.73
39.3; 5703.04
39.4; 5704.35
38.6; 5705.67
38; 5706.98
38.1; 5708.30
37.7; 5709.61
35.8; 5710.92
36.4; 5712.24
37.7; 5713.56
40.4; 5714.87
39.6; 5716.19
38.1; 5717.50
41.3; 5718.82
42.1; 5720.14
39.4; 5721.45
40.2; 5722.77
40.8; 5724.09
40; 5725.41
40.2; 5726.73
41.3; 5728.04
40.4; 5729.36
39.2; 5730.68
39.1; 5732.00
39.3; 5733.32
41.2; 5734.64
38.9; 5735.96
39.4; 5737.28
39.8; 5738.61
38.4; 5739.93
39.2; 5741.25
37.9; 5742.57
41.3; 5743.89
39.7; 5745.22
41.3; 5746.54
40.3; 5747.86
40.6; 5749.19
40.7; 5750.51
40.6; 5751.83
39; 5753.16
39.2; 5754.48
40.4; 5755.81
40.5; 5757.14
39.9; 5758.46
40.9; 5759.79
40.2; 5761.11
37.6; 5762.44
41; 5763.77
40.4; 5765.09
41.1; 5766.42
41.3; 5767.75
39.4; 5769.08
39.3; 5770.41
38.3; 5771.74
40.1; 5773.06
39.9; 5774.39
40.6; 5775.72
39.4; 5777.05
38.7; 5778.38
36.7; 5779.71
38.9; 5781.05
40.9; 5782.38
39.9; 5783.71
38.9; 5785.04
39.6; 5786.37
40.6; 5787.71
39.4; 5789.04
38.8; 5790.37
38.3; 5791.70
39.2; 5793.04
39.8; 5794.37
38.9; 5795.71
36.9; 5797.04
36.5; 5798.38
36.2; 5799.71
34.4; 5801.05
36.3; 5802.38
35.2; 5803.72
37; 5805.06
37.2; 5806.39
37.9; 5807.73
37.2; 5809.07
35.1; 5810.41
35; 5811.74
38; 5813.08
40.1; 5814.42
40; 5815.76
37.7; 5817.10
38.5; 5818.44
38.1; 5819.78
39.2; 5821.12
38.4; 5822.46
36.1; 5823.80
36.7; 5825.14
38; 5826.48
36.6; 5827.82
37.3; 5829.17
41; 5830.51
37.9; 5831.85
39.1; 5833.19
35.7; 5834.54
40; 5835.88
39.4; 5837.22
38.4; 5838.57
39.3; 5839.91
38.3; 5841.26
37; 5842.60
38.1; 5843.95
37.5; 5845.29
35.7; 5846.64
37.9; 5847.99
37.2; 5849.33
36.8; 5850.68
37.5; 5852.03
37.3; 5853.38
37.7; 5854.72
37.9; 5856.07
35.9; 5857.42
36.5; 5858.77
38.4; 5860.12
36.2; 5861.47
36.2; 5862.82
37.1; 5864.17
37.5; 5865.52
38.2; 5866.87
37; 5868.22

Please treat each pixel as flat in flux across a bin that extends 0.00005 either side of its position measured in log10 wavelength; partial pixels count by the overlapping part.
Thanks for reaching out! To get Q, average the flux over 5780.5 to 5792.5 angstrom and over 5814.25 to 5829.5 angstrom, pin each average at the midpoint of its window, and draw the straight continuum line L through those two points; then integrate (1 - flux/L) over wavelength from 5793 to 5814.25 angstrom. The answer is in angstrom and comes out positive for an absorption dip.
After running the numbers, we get 1.0 angstrom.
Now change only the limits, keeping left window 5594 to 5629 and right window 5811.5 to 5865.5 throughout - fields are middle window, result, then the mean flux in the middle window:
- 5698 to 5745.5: -0.9 angstrom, 39.4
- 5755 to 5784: -1.1 angstrom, 39.8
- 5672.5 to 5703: -0.7 angstrom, 39.9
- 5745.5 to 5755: -0.4 angstrom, 40.3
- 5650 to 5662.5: 0.3 angstrom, 38.3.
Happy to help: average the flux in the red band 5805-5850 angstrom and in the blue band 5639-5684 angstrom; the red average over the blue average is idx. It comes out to 0.96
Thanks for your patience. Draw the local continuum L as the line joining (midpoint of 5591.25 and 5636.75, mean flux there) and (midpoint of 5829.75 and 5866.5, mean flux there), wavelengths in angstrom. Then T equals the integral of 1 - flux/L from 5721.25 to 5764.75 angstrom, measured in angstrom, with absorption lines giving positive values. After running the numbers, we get -1.6 angstrom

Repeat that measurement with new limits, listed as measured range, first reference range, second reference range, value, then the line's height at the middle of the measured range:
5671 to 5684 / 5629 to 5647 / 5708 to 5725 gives -0.38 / 39.2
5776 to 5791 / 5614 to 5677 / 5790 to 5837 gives -0.52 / 38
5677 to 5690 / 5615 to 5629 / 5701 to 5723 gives -0.07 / 39.3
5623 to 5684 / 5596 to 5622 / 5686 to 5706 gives 0.44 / 39.7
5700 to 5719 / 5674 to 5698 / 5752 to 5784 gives 0.50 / 39.7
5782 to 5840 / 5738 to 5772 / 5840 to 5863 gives 0.52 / 38.4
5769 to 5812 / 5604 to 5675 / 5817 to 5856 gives 0.07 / 38.3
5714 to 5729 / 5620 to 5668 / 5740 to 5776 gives -0.20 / 39.8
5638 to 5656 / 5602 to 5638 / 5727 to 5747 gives 0.13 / 39.7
